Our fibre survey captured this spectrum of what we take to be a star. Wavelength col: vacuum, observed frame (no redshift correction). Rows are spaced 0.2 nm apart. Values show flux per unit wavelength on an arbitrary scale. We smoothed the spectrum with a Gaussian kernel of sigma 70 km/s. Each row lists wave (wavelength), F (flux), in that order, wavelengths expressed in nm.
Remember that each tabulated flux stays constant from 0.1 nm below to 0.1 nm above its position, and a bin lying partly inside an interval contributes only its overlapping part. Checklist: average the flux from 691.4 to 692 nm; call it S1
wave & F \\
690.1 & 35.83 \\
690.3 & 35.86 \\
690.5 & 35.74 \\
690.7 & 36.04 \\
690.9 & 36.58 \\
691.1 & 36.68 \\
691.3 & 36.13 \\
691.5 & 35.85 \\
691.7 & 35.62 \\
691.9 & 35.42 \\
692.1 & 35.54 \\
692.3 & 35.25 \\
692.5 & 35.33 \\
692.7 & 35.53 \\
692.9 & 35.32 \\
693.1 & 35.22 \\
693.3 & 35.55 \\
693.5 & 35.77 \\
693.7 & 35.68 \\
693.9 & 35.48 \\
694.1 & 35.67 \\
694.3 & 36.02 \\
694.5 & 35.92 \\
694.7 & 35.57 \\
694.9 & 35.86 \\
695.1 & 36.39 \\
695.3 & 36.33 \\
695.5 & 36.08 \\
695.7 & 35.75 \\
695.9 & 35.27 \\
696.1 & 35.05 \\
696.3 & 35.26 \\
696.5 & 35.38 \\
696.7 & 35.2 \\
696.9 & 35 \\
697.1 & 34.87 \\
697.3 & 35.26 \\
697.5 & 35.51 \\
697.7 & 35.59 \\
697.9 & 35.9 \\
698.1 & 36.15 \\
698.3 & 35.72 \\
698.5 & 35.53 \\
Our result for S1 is 35.6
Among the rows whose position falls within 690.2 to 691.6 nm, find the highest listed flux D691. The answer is 36.68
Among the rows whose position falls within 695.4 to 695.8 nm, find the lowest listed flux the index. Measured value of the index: 35.75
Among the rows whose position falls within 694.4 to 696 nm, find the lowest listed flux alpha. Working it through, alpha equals 35.27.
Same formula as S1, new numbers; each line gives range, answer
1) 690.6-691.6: 36.3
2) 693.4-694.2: 35.7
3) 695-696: 36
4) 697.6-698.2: 35.9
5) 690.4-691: 36.1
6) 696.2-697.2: 35.1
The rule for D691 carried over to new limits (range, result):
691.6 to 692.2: 35.62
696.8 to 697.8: 35.59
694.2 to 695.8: 36.39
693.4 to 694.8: 36.02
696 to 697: 35.38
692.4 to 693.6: 35.77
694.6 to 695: 35.86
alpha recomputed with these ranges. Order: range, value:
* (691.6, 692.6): 35.25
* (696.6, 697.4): 34.87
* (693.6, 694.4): 35.48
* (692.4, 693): 35.32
